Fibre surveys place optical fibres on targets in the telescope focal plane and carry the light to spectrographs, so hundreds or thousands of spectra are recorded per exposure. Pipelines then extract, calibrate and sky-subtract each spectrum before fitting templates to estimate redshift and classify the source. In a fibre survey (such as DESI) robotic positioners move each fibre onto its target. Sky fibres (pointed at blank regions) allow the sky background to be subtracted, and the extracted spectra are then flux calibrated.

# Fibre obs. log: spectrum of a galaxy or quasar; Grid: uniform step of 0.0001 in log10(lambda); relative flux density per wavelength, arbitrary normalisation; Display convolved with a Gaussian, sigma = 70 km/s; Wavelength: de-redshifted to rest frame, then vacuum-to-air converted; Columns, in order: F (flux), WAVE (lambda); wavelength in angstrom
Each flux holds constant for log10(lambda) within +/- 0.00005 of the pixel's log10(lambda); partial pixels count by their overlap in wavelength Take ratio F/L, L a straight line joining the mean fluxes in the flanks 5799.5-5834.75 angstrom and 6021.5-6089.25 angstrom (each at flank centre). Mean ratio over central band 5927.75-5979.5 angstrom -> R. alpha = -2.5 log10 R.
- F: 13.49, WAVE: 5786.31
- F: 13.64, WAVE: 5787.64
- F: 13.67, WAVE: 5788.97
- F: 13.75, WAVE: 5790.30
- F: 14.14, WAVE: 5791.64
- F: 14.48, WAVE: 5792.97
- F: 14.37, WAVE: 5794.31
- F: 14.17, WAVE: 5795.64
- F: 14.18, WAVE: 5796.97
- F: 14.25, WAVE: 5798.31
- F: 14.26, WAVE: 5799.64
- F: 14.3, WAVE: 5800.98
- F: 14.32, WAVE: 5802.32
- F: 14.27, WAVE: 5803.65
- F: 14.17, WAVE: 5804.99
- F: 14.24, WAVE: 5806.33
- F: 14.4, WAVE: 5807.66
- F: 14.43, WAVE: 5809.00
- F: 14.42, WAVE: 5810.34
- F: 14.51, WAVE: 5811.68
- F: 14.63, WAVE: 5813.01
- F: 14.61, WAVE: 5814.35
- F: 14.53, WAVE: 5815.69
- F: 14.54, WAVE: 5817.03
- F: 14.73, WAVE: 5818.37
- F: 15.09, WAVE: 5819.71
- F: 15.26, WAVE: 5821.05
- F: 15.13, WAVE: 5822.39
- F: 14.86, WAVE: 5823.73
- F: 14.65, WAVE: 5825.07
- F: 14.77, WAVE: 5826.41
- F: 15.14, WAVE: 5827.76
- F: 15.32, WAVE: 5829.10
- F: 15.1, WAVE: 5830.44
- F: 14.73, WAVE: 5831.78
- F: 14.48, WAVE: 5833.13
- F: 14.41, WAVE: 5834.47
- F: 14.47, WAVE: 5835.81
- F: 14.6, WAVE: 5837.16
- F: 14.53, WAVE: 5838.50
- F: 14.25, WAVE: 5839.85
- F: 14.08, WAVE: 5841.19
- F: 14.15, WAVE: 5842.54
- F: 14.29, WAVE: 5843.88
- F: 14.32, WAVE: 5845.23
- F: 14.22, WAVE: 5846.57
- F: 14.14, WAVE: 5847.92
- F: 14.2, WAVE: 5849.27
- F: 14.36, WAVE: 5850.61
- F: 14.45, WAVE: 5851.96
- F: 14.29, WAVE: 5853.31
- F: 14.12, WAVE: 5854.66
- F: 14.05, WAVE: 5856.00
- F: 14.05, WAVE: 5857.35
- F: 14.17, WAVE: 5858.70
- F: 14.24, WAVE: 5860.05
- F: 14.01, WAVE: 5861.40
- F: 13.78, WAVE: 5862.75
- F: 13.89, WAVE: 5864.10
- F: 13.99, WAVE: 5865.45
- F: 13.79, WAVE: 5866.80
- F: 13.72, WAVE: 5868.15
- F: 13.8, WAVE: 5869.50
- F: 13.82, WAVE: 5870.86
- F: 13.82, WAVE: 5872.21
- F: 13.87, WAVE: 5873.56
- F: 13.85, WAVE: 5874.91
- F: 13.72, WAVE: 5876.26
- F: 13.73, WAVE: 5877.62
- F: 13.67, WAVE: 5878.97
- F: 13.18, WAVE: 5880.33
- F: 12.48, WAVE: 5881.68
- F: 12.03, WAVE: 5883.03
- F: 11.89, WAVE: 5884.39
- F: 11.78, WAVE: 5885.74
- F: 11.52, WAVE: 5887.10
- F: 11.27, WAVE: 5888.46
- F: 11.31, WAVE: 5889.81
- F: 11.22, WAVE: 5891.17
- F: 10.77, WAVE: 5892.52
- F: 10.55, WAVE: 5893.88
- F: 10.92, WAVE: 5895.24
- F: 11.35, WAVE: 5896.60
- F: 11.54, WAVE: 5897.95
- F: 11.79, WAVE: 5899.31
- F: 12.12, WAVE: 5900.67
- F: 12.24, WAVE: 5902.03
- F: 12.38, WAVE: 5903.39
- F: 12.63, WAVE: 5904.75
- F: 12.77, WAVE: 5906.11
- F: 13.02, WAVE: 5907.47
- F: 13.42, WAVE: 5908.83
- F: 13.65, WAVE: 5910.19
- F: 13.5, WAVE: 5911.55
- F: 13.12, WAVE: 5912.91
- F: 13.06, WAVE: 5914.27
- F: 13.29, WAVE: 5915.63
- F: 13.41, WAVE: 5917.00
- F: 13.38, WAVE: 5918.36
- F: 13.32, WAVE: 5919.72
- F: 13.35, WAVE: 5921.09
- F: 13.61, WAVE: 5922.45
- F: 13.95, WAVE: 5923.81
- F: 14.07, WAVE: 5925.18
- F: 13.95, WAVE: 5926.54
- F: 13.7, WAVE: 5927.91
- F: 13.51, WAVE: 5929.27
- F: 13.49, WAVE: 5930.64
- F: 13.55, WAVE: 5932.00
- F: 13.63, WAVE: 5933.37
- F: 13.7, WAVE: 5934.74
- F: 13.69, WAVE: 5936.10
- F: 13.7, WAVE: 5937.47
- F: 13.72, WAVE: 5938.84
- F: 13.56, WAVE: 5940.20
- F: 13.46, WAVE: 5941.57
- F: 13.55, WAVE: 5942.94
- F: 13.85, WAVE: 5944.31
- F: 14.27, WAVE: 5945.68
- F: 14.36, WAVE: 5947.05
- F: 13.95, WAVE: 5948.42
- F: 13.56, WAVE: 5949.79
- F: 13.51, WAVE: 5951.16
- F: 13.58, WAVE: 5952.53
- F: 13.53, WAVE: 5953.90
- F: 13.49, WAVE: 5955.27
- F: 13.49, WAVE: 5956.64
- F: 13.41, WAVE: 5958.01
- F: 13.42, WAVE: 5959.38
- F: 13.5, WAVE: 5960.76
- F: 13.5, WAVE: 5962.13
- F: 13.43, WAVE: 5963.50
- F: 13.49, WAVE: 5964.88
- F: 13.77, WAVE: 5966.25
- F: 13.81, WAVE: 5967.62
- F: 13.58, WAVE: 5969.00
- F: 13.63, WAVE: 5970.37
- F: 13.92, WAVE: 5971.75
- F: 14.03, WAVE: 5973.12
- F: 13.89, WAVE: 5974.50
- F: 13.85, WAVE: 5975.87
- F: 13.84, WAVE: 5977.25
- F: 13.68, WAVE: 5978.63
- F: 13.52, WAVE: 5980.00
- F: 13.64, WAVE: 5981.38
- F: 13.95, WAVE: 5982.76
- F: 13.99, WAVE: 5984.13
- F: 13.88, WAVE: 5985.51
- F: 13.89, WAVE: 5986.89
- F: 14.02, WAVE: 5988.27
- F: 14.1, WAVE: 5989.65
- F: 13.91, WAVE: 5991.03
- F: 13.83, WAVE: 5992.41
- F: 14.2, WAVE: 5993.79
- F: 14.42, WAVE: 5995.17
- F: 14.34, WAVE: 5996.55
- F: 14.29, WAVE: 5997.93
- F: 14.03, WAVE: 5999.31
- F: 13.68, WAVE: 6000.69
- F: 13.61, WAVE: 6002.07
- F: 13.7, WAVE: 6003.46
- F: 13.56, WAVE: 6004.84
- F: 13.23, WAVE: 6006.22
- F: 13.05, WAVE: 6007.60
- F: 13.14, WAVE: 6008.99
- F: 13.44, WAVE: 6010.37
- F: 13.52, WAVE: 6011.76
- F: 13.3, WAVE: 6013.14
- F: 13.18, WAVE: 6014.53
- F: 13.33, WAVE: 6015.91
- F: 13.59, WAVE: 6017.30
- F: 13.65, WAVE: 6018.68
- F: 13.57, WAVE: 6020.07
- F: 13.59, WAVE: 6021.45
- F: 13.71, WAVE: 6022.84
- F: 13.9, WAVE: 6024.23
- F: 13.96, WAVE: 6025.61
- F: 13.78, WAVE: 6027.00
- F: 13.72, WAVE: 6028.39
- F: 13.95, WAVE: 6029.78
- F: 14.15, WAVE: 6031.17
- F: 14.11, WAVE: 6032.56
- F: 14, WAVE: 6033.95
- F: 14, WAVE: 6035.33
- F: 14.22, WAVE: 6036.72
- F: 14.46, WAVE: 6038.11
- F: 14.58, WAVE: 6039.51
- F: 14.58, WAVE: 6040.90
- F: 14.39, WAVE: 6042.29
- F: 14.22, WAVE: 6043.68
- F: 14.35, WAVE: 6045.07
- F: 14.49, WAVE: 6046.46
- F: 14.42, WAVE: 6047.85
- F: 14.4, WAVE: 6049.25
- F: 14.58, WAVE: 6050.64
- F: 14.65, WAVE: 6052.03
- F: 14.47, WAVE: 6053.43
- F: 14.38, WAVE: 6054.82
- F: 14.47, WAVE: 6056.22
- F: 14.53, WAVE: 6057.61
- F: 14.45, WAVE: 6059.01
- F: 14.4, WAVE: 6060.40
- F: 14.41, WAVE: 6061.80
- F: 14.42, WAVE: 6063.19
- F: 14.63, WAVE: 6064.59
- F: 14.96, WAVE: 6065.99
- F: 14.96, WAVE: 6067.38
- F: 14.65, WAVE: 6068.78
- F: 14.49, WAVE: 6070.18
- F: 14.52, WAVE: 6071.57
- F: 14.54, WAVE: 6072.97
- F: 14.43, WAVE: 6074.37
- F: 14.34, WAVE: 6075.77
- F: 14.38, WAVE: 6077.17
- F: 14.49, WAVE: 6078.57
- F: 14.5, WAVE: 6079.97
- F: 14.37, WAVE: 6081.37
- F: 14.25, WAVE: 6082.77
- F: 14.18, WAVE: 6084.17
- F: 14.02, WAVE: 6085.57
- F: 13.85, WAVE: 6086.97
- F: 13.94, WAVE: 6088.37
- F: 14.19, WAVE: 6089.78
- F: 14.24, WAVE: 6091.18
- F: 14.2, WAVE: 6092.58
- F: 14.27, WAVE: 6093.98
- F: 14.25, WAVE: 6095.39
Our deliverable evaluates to 0.061 mag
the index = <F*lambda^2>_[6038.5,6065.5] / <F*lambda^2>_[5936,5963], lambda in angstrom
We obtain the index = 1.1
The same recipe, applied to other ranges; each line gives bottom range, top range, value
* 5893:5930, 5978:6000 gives 1.12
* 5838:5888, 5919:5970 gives 1.02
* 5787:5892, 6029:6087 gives 1.11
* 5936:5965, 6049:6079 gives 1.11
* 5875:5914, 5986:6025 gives 1.16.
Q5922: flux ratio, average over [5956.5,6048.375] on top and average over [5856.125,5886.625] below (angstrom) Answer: 1.02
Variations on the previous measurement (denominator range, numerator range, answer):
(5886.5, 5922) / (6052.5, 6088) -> 1.17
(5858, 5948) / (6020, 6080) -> 1.09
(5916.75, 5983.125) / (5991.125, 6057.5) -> 1.02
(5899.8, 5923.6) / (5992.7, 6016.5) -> 1.04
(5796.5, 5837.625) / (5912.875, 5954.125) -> 0.93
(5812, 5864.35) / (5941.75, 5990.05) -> 0.95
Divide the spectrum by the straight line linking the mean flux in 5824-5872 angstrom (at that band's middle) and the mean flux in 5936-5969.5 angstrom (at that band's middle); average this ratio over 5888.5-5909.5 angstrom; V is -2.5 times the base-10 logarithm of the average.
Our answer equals 0.18 mag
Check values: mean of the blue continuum 14.3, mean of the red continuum 13.6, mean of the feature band 11.9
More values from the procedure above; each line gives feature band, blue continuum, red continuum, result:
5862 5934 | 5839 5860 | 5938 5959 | 0.083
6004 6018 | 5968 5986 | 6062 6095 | 0.052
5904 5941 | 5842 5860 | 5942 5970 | 0.029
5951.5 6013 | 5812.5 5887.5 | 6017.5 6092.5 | 0.039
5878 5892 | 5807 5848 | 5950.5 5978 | 0.177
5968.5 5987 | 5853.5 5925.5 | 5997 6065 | -0.015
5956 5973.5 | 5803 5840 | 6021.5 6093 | 0.065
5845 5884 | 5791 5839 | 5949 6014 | 0.037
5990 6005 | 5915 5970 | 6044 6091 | 0.000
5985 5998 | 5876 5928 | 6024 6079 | -0.032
